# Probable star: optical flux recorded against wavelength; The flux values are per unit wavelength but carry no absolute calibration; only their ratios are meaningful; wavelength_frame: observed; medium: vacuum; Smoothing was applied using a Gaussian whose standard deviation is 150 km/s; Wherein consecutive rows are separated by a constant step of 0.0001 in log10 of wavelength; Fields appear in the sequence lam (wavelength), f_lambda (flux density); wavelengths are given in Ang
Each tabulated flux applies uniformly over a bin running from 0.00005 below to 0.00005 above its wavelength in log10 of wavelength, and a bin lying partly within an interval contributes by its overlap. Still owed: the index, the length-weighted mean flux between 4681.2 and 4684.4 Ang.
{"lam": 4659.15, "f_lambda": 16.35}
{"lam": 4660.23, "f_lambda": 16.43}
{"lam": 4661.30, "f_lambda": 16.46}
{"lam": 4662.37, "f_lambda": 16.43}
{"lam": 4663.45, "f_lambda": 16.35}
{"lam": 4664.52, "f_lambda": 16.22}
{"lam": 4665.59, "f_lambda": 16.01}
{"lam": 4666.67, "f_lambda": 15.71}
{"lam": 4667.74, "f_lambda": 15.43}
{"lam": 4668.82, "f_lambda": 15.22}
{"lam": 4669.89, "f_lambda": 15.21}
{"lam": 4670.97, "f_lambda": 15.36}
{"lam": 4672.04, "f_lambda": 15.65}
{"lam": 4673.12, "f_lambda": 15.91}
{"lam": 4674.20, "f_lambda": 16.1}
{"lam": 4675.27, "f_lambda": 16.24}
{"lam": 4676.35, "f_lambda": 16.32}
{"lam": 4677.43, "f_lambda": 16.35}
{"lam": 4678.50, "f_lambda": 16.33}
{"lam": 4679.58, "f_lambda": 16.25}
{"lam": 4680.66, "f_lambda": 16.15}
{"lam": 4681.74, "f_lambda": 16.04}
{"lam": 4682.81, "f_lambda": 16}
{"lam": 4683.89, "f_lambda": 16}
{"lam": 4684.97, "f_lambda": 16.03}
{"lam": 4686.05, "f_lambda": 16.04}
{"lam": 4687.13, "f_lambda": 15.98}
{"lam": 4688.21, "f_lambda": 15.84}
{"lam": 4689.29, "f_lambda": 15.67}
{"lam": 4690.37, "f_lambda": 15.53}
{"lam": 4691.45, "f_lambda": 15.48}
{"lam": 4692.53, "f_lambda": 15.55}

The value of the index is 16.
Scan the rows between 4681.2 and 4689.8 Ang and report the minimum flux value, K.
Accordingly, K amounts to 15.67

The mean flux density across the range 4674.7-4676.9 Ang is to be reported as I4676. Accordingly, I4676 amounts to 16.3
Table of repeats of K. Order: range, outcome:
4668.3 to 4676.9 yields 15.21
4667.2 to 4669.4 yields 15.22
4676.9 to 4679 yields 16.33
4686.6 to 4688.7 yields 15.84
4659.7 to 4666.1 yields 16.01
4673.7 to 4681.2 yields 16.1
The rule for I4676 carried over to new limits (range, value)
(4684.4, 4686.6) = 16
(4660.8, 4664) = 16.4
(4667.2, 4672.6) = 15.4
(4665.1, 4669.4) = 15.6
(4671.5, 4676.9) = 16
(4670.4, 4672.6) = 15.5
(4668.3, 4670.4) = 15.3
